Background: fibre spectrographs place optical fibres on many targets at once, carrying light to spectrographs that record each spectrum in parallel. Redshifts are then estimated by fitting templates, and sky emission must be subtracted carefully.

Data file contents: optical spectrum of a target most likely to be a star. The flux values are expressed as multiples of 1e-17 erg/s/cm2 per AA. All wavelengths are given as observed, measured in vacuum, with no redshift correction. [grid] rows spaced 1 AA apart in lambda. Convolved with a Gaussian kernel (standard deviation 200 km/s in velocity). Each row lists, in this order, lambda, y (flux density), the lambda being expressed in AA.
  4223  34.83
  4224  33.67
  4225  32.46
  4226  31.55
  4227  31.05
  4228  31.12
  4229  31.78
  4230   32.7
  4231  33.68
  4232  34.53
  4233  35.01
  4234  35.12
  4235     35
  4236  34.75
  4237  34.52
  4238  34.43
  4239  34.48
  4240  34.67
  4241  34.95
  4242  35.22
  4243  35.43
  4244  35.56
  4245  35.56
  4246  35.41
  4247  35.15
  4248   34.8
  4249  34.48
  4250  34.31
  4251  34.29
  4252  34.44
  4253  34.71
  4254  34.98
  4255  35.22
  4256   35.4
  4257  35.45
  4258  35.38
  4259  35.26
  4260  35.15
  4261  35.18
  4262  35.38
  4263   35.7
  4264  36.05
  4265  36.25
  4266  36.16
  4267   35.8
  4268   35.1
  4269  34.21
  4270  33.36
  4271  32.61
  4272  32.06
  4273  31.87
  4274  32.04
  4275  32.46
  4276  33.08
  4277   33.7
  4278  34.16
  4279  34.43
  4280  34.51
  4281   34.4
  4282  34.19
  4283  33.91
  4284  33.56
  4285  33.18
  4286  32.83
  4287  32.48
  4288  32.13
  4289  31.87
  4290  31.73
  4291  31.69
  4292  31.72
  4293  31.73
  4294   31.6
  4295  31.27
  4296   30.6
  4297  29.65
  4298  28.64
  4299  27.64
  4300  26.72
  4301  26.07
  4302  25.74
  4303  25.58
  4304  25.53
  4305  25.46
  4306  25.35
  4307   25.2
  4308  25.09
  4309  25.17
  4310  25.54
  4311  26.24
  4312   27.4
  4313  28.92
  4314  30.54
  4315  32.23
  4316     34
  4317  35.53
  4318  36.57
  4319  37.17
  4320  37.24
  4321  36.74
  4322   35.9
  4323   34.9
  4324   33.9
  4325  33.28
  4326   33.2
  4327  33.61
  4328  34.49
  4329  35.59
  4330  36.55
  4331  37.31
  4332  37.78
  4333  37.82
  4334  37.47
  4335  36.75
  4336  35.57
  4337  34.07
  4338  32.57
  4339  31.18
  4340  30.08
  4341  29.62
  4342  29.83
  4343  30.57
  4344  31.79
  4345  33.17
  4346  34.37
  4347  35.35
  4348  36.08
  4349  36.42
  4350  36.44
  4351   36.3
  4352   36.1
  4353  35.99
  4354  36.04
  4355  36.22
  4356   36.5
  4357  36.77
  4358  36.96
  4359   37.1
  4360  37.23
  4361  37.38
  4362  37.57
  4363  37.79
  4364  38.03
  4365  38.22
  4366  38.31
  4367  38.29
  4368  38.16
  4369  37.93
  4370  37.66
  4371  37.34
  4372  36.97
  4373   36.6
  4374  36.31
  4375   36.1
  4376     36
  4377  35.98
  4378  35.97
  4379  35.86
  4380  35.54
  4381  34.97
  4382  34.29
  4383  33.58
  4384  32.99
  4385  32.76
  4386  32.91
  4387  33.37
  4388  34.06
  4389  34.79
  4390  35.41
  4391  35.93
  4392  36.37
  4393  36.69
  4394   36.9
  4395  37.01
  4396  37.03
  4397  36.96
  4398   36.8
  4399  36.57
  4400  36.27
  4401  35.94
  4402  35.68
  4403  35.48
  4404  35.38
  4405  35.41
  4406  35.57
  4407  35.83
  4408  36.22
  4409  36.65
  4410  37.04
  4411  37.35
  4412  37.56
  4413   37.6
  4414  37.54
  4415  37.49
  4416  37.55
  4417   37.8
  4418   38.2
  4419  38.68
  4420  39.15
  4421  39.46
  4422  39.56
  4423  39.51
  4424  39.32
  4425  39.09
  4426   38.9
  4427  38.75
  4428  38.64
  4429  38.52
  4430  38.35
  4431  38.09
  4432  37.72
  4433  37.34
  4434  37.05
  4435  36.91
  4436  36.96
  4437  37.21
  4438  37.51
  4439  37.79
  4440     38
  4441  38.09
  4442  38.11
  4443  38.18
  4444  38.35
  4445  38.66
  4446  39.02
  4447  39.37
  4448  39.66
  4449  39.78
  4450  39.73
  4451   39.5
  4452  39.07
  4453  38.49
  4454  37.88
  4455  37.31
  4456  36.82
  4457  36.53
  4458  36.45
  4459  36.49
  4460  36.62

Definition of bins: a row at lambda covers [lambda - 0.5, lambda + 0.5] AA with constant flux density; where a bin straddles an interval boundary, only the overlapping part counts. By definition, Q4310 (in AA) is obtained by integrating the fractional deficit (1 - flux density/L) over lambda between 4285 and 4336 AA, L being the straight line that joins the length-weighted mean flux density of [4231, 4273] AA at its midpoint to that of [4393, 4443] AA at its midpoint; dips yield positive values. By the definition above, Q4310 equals 6.0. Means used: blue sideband 34.9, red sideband 37.5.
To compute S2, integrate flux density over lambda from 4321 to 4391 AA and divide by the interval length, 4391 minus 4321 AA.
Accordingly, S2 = 35.4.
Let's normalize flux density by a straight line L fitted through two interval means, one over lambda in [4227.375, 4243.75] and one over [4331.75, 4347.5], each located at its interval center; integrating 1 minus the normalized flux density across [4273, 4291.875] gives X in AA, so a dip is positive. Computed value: 0.47 AA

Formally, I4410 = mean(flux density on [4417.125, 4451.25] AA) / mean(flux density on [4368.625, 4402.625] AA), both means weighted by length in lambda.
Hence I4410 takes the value 1.1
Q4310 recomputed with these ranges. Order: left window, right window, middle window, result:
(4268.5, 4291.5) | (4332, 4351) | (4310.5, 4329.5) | 0.1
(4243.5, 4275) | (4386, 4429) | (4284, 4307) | 3.8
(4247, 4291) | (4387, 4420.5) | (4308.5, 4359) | 1.8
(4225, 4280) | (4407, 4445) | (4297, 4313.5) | 4.2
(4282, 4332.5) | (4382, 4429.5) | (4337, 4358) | -0.4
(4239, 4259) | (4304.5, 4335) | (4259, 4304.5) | 2.1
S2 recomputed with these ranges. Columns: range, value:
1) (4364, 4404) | 36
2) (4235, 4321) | 32.6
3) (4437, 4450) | 38.5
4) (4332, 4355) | 34.4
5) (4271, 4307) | 30.9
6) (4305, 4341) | 32.7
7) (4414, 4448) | 38.3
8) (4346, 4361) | 36.4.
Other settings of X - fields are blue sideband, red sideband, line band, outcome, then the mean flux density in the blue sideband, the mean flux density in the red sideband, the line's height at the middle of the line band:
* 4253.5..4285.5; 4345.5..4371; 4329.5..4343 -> 0.8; 34.4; 36.9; 36.3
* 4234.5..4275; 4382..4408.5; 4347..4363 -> -0.6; 34.7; 35.4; 35.2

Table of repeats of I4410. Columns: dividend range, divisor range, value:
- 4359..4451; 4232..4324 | 1.13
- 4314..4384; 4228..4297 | 1.05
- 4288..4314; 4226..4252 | 0.82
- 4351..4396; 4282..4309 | 1.23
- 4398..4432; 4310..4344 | 1.12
